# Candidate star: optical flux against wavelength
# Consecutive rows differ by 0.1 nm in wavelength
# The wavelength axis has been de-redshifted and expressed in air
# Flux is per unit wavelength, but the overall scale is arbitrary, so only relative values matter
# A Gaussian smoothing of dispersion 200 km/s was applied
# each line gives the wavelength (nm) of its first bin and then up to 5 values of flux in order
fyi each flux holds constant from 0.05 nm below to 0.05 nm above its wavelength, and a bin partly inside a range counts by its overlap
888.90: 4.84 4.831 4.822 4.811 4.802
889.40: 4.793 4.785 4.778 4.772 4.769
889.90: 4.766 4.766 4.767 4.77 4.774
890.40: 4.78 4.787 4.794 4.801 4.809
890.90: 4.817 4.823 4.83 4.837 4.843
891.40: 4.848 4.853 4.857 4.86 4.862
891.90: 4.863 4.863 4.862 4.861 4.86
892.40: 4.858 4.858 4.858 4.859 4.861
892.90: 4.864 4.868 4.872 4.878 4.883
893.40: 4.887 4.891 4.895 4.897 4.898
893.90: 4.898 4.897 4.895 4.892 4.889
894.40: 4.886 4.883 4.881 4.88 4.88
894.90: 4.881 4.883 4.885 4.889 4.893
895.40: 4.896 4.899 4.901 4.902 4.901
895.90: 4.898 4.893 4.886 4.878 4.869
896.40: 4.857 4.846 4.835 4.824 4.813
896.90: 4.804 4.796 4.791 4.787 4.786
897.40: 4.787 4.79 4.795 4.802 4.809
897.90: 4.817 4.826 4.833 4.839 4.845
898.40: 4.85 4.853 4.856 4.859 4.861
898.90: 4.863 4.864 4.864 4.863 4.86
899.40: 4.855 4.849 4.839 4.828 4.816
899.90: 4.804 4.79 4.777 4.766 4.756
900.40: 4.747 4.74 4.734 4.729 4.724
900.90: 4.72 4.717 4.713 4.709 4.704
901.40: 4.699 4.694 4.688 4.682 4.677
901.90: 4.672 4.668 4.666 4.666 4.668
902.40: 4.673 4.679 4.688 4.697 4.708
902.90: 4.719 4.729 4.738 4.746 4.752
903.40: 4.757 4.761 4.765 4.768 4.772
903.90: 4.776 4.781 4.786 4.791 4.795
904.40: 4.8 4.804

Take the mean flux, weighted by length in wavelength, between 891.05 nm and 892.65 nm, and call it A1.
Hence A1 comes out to 4.85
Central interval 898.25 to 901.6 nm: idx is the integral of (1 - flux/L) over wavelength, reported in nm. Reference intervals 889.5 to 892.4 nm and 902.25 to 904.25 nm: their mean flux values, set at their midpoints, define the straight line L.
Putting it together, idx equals -0.02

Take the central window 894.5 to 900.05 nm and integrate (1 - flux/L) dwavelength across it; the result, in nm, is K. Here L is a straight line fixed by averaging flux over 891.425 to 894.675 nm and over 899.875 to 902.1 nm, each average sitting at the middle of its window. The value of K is -0.065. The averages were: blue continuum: 4.87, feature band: 4.85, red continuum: 4.72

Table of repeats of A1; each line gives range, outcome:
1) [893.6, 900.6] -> 4.85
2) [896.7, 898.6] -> 4.81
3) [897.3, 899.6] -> 4.84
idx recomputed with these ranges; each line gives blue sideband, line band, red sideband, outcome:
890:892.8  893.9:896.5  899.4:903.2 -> -0.05 nm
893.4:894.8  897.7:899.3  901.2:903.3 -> -0.02 nm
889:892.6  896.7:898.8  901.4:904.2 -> -0.03 nm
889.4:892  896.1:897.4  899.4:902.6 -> -0.02 nm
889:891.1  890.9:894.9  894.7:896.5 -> -0.02 nm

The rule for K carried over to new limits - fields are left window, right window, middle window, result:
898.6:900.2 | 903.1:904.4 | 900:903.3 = 0.063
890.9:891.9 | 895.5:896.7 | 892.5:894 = -0.007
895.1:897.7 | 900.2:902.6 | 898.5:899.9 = -0.025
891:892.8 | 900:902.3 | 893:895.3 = -0.032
